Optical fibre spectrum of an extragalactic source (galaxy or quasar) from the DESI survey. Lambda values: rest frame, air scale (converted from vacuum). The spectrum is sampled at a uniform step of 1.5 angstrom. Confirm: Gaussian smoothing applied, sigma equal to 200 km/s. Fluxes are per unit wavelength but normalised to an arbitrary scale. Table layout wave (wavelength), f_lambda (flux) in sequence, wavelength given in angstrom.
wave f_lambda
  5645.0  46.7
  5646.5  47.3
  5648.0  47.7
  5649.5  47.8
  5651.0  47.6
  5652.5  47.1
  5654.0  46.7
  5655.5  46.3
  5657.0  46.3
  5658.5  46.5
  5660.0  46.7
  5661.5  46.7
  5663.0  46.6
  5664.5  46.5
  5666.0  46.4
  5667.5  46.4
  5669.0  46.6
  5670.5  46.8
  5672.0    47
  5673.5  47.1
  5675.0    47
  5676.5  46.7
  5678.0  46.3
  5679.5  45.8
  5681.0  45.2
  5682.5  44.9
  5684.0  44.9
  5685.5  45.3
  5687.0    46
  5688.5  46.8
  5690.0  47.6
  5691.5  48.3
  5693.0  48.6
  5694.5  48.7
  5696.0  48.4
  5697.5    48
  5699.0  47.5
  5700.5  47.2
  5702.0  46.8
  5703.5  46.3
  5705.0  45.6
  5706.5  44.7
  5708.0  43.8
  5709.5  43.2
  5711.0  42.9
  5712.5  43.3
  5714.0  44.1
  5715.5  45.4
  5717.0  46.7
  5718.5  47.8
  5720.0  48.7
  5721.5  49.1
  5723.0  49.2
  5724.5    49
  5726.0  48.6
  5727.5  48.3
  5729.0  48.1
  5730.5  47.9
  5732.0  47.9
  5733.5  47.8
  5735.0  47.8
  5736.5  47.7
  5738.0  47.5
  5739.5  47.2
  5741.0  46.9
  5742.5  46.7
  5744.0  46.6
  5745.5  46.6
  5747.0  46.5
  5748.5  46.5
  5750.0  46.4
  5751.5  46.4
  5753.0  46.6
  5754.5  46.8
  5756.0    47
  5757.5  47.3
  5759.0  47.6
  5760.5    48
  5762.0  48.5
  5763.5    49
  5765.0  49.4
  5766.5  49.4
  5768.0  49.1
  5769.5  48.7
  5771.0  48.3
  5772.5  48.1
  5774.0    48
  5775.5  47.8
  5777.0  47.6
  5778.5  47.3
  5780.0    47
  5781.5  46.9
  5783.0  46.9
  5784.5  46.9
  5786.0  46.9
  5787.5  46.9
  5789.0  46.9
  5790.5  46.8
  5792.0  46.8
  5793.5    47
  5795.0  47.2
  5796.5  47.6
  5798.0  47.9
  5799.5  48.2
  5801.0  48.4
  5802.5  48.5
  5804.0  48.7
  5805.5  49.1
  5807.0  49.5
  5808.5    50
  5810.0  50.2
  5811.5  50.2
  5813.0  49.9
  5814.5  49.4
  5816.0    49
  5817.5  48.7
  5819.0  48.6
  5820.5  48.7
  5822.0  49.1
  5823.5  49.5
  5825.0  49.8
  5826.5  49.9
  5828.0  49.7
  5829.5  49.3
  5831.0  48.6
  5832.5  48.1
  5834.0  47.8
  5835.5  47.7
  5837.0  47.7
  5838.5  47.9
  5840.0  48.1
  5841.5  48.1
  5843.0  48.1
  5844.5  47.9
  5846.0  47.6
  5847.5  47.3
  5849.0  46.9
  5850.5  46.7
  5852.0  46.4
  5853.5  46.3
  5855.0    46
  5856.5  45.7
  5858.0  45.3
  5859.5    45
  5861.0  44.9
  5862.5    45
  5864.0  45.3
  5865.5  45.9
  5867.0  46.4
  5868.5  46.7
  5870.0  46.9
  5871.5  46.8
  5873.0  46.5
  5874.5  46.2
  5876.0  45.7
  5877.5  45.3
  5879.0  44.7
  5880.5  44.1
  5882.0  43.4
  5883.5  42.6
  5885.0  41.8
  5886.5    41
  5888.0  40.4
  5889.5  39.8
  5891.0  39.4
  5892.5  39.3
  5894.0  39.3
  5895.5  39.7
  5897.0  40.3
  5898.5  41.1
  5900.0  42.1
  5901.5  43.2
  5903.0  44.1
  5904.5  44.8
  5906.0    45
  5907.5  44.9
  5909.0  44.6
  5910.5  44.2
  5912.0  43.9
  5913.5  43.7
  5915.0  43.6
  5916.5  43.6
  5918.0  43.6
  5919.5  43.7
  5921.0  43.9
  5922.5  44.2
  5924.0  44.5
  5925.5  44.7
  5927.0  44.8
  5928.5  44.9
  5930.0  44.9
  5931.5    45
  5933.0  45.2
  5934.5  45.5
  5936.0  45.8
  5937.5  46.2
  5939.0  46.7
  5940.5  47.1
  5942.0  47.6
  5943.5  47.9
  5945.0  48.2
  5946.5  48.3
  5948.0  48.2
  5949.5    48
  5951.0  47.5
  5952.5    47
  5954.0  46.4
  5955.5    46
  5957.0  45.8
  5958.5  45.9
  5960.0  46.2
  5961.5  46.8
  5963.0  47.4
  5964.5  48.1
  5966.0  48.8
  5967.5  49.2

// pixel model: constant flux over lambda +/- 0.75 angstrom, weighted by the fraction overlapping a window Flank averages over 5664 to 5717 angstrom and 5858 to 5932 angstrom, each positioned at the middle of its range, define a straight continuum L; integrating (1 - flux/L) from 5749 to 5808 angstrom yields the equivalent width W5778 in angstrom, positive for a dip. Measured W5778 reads -3.4 angstrom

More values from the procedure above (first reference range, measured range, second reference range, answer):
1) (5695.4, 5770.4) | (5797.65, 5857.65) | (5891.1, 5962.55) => -3.1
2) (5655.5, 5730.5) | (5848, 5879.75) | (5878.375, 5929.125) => -1.7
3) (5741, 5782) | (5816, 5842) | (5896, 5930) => -1.6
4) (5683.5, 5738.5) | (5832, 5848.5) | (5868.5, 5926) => -1.3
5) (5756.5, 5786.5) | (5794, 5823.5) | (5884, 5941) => -1.4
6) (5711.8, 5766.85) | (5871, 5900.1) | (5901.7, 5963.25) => 2.3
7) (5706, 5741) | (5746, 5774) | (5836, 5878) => -0.6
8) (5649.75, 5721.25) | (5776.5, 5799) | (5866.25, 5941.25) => -0.9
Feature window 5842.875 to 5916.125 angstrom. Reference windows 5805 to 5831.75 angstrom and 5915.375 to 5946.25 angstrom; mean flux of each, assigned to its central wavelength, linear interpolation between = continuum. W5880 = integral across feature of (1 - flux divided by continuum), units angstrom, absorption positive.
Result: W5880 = 4.6 angstrom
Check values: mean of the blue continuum 49.4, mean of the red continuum 45.4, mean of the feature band 44.3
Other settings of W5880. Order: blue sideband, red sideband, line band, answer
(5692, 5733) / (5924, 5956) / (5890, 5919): 2.4 angstrom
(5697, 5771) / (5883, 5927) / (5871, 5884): -0.5 angstrom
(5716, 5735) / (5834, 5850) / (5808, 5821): -0.4 angstrom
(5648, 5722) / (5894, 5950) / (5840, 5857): -0.7 angstrom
